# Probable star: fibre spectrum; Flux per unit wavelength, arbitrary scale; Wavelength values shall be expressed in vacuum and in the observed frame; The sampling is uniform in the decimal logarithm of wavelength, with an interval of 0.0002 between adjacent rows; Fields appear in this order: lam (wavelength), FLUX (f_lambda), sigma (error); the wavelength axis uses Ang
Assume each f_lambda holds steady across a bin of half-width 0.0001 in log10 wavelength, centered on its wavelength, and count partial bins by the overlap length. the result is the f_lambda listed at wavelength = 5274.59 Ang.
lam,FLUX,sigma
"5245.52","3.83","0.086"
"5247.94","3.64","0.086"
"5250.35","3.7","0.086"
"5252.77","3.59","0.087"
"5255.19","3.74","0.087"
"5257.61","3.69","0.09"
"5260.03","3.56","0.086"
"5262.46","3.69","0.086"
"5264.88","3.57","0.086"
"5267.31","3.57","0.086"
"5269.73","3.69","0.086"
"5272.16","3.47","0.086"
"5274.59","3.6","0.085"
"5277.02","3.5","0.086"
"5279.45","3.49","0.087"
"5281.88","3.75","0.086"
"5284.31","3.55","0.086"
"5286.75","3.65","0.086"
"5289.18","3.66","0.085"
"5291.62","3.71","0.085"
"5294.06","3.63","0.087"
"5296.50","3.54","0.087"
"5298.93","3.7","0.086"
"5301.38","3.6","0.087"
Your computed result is 3.6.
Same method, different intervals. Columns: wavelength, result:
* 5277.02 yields 3.5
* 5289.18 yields 3.66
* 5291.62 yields 3.71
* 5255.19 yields 3.74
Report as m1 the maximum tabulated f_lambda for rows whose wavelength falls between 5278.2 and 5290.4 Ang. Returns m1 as 3.75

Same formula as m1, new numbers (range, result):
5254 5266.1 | 3.74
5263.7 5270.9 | 3.69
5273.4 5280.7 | 3.6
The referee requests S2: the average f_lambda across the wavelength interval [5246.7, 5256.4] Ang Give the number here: 3.67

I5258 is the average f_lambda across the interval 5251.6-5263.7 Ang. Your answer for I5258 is 3.65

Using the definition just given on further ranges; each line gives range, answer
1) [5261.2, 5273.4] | 3.6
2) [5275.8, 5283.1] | 3.58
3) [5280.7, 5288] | 3.65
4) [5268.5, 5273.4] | 3.58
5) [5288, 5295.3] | 3.66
